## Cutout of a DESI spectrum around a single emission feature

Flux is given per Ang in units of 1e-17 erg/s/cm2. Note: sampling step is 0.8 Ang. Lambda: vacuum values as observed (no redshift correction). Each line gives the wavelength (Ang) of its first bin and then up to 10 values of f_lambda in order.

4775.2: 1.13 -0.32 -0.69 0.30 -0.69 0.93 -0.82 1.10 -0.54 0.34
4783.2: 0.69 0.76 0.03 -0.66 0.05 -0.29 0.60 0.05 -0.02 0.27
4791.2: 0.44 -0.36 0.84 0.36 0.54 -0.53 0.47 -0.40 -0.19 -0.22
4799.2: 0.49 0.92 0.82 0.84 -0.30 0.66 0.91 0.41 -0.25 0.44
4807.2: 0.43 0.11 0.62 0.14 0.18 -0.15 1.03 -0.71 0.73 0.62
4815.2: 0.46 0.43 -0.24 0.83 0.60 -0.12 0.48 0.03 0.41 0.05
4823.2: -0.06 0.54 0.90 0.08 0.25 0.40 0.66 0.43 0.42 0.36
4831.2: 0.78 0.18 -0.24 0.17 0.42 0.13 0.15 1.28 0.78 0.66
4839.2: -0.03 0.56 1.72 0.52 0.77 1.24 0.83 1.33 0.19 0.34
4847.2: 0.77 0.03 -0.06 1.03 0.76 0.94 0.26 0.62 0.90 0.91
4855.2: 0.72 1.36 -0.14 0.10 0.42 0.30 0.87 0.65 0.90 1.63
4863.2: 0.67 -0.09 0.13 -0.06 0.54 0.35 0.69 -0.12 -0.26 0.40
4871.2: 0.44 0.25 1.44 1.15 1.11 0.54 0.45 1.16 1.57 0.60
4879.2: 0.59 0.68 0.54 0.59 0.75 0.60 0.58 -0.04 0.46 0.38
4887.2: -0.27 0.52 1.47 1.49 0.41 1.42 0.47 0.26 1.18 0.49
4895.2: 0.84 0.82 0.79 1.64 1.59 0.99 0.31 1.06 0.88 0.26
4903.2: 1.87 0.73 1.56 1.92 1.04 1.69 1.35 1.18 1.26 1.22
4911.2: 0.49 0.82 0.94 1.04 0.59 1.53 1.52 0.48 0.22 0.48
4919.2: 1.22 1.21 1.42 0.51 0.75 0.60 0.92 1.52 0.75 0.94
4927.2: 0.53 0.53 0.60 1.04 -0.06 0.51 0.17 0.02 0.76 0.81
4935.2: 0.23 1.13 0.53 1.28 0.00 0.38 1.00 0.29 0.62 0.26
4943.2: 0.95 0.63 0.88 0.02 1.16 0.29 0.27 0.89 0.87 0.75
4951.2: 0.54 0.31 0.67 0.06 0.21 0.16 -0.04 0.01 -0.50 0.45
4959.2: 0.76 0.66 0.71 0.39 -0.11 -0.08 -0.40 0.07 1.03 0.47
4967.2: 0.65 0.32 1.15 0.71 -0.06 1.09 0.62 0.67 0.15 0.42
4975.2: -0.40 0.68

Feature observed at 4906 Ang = Mg II 2798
